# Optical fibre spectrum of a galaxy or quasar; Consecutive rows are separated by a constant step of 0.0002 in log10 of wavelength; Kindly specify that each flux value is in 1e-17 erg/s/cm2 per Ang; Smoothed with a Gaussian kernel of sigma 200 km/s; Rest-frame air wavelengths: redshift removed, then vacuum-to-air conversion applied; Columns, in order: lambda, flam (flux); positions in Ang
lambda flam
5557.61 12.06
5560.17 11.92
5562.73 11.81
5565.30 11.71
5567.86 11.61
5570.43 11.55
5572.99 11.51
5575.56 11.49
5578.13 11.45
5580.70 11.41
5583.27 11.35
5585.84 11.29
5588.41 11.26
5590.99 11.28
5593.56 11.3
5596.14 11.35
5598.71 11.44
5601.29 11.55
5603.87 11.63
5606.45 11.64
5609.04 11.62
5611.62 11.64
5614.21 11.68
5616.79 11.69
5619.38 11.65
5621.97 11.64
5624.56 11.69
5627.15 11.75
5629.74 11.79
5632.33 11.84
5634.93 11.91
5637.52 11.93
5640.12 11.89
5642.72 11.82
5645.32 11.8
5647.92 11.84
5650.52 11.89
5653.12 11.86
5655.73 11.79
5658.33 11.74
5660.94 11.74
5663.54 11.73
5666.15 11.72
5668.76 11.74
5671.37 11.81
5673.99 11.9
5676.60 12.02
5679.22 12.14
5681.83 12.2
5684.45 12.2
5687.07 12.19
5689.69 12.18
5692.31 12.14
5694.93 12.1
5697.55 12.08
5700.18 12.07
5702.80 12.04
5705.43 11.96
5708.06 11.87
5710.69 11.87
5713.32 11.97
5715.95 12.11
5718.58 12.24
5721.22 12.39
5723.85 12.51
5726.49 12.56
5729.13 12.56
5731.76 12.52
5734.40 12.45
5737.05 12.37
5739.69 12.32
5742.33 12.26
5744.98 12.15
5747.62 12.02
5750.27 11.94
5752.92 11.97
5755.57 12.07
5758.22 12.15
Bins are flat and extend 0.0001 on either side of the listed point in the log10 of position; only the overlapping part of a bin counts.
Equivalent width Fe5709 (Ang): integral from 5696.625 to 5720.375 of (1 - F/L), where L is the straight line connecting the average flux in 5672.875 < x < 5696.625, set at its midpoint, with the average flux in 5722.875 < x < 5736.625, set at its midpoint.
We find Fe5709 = 0.6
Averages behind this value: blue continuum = 12.1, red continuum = 12.5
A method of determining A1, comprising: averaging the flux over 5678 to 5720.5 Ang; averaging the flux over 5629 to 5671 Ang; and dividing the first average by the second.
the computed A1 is 1.0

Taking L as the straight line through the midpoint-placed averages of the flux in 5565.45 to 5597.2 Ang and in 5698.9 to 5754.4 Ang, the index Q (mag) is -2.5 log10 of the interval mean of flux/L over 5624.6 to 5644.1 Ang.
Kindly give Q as -0.01 mag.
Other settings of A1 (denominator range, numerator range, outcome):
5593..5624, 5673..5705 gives 1.05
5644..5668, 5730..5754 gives 1.04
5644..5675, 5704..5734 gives 1.04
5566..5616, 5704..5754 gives 1.06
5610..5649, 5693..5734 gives 1.04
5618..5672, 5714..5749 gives 1.05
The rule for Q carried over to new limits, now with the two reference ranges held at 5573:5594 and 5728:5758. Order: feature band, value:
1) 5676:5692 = -0.02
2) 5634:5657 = -0.01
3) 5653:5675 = 0.00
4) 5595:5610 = -0.01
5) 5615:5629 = -0.01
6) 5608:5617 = -0.01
